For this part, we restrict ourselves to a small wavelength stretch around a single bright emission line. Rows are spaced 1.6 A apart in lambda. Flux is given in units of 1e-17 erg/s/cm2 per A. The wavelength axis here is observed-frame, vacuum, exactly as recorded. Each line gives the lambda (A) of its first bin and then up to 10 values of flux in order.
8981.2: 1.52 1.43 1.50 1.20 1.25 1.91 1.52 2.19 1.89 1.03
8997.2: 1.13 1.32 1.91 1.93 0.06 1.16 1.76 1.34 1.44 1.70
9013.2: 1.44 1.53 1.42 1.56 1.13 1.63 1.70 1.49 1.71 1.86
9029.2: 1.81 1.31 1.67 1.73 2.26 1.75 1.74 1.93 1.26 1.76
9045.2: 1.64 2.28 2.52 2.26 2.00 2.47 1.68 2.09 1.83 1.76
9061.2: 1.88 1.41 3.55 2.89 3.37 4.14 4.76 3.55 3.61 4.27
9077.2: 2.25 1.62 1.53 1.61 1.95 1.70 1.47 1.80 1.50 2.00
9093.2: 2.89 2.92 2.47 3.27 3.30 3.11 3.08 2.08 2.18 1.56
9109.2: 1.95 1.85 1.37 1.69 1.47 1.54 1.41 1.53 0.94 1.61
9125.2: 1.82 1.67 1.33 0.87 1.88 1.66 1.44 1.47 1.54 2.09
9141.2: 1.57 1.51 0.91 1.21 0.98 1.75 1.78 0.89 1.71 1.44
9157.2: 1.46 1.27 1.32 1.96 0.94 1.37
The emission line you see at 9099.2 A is [N II]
